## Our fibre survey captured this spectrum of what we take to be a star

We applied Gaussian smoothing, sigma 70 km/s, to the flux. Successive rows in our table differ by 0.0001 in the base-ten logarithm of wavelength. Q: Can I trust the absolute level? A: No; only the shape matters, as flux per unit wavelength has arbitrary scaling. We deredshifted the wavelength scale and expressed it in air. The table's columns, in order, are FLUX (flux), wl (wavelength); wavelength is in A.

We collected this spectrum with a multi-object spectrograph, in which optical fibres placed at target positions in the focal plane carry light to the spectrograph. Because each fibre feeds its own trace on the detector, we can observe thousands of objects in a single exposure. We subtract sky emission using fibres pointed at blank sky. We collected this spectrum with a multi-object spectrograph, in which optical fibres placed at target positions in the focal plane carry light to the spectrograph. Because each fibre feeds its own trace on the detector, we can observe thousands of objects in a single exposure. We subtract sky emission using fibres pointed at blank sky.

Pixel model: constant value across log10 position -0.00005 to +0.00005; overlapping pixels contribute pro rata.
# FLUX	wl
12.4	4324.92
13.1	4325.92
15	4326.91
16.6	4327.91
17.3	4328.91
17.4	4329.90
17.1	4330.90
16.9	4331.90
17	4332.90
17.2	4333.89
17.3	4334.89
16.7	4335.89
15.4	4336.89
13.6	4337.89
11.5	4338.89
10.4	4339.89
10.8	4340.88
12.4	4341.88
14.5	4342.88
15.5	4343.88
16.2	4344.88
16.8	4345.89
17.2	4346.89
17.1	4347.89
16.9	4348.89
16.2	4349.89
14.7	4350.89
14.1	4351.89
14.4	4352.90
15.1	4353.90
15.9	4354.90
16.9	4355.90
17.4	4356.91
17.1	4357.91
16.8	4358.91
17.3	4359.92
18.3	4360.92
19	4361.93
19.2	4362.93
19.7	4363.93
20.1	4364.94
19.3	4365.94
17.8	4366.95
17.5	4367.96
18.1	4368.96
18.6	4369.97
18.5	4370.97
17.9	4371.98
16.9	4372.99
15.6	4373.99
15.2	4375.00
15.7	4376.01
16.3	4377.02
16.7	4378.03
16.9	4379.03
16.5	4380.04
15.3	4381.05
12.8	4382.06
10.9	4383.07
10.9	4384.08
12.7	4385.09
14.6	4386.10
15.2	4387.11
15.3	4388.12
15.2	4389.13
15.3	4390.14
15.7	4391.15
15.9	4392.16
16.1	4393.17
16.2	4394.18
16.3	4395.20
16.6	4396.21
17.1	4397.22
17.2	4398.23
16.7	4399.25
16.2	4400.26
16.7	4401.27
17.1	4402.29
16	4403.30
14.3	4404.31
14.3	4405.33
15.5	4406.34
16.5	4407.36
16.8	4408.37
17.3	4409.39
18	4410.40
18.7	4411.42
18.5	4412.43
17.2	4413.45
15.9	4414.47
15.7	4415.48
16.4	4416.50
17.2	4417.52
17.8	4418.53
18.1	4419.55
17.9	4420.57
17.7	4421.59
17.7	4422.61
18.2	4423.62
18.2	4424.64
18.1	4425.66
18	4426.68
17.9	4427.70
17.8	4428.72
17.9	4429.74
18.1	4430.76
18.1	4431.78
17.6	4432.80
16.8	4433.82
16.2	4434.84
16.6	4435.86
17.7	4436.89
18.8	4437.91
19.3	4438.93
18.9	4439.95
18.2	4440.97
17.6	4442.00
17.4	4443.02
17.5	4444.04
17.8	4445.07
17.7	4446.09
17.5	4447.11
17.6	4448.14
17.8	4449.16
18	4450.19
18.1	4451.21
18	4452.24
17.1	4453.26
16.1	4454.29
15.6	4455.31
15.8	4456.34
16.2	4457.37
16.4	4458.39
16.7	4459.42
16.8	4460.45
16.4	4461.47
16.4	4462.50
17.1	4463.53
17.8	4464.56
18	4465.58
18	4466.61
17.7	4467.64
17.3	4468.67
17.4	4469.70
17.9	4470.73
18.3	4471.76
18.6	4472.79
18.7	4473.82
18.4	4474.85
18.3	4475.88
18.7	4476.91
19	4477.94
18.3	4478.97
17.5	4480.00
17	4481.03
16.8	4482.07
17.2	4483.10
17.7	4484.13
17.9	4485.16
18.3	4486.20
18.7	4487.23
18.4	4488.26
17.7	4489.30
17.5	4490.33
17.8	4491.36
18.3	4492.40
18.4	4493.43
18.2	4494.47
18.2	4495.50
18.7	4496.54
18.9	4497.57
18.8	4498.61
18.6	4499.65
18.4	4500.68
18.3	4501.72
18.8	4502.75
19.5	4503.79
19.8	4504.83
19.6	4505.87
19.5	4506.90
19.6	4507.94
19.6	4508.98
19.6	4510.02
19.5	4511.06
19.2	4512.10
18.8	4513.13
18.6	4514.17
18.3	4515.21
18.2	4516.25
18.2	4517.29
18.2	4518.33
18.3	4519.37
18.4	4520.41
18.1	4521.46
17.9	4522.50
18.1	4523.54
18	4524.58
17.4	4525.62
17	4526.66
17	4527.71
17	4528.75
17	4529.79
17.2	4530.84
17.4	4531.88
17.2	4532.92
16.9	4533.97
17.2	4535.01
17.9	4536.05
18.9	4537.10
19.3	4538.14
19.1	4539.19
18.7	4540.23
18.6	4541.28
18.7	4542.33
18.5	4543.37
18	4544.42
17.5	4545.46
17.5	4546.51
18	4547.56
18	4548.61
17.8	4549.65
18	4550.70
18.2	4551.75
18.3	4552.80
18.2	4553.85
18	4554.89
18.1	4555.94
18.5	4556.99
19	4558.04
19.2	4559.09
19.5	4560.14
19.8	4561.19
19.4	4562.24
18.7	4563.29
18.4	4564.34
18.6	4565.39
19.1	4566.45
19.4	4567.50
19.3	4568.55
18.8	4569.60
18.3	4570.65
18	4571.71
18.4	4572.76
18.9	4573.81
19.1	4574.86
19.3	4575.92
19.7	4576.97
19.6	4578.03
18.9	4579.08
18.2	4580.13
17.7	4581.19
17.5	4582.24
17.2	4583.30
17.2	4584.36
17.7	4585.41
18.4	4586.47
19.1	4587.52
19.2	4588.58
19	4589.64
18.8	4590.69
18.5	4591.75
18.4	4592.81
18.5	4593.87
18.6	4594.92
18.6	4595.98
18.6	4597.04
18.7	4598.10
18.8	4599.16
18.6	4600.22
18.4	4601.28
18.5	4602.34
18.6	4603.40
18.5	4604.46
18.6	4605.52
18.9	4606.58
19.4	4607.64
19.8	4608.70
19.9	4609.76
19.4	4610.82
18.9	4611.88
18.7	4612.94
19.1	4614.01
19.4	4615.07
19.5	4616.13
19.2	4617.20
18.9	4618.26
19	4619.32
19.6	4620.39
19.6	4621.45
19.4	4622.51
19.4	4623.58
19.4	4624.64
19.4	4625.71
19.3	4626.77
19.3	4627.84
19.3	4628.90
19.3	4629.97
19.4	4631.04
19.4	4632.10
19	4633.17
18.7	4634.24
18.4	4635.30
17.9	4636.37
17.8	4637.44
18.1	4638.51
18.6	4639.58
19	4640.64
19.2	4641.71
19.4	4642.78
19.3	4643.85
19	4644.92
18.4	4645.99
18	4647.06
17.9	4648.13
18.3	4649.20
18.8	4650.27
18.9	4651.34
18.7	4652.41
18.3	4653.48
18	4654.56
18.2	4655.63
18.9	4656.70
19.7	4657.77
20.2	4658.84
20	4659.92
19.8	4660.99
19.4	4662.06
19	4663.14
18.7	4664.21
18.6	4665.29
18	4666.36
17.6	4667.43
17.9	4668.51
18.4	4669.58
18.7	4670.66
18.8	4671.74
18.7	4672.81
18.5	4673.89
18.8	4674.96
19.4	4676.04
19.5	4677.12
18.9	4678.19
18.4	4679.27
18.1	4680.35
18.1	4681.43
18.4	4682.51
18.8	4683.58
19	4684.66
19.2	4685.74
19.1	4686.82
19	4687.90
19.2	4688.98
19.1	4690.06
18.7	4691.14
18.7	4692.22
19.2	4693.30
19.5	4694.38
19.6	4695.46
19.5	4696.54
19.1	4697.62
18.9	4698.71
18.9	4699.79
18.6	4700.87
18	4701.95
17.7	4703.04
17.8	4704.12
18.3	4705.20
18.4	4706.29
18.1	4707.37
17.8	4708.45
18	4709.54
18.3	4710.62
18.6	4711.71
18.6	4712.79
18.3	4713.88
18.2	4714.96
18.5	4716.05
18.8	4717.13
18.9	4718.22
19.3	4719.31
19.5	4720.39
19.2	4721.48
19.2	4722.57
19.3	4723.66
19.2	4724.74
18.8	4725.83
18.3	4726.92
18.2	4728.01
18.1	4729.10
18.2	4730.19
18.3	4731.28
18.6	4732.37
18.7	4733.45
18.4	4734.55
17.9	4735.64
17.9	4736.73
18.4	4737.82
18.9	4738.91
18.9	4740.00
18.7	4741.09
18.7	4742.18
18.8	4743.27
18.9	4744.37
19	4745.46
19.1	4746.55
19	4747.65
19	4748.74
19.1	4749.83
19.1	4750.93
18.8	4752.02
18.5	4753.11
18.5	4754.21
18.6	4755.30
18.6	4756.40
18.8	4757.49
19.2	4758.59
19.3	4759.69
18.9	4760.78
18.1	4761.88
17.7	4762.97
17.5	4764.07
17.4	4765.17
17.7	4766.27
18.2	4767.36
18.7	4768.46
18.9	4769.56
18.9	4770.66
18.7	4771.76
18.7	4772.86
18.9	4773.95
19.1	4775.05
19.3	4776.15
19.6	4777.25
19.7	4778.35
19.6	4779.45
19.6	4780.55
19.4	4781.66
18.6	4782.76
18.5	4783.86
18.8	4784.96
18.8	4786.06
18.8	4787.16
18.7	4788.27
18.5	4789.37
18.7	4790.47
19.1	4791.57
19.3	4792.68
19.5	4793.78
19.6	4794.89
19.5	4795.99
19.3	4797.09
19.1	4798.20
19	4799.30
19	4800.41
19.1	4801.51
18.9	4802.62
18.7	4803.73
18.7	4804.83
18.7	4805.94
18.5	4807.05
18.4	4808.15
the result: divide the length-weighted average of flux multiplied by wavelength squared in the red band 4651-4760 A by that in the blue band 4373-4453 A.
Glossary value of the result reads 1.3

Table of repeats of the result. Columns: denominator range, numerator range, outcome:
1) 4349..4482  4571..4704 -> 1.22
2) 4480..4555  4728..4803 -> 1.15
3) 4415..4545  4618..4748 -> 1.14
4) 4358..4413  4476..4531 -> 1.17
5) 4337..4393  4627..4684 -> 1.34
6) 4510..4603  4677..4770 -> 1.09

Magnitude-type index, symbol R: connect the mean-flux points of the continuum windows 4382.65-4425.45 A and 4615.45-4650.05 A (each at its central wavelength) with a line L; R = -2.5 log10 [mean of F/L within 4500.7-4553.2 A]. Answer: -0.04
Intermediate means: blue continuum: 16.3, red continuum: 19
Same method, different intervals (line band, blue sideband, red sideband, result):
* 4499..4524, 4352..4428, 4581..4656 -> -0.06 mag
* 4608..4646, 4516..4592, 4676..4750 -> -0.04 mag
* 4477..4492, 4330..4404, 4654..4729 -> -0.05 mag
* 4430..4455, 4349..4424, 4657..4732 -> -0.05 mag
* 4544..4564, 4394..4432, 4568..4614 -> 0.00 mag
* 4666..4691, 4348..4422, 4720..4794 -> -0.02 mag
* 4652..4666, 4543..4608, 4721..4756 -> -0.02 mag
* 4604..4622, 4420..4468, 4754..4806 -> -0.06 mag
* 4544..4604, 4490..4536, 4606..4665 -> 0.01 mag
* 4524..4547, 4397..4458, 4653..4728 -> 0.00 mag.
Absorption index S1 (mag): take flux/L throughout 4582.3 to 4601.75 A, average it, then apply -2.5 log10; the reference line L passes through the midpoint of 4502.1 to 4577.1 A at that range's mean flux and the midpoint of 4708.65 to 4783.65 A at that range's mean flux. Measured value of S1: 0.006 mag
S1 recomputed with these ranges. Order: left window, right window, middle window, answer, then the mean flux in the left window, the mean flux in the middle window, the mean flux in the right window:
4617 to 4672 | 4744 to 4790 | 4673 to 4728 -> 0.01 mag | 18.9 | 18.7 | 18.8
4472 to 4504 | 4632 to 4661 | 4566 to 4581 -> -0.02 mag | 18.2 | 18.9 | 18.8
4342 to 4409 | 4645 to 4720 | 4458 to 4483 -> -0.04 mag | 16.2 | 17.6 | 18.7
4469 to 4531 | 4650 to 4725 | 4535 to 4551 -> 0.01 mag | 18.3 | 18.3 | 18.8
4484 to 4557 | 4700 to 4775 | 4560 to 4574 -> -0.03 mag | 18.3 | 18.9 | 18.6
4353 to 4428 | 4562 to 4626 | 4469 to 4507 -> -0.04 mag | 16.7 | 18.3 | 18.8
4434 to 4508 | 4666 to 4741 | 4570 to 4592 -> -0.02 mag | 17.9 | 18.5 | 18.6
